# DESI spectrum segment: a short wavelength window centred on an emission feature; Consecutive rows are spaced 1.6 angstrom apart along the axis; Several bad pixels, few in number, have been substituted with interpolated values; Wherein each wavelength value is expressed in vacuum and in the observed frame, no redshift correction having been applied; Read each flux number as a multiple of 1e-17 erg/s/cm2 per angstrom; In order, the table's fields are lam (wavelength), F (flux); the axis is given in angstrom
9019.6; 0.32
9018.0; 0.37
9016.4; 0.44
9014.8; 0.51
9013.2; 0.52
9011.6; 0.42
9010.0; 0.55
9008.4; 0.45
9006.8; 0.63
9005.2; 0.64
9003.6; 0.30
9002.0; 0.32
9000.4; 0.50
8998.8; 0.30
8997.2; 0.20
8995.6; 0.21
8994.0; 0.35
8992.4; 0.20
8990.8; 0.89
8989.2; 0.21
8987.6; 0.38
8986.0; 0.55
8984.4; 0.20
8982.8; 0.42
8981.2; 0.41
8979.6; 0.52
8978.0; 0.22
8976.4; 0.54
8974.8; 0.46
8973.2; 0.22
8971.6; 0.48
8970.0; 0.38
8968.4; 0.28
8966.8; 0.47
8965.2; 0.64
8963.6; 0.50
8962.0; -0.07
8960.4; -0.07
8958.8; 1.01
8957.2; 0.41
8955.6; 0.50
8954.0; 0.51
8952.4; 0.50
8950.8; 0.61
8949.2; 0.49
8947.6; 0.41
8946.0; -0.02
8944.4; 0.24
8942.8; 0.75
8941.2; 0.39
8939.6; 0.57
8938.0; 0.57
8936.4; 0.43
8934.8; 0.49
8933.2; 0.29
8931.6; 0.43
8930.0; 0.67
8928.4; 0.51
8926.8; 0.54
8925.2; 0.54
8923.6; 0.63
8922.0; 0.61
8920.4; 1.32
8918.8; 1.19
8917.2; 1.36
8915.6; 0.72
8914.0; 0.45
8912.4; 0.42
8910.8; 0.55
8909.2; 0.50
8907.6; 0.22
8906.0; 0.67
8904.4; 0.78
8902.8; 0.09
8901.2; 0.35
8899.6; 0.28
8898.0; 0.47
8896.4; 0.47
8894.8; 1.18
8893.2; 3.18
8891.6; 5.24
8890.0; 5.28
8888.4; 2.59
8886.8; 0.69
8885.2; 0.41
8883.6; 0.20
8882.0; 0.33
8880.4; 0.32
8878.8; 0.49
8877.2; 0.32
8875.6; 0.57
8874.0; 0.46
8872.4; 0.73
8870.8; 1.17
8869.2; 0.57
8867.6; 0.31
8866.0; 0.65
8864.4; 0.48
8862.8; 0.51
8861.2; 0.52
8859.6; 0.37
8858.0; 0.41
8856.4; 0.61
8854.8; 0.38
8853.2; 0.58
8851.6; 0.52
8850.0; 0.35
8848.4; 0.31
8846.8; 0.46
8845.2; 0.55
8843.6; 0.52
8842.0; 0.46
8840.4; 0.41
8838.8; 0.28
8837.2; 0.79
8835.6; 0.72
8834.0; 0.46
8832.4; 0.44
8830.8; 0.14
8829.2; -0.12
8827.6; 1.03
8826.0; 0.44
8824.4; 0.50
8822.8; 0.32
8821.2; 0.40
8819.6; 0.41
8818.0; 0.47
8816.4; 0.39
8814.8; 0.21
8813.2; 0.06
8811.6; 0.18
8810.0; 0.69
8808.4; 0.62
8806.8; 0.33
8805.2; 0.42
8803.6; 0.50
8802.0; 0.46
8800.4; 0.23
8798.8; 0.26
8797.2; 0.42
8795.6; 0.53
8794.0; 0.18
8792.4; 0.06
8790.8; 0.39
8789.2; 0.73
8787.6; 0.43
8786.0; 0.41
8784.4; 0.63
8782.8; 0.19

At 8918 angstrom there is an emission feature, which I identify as [N II] 6583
